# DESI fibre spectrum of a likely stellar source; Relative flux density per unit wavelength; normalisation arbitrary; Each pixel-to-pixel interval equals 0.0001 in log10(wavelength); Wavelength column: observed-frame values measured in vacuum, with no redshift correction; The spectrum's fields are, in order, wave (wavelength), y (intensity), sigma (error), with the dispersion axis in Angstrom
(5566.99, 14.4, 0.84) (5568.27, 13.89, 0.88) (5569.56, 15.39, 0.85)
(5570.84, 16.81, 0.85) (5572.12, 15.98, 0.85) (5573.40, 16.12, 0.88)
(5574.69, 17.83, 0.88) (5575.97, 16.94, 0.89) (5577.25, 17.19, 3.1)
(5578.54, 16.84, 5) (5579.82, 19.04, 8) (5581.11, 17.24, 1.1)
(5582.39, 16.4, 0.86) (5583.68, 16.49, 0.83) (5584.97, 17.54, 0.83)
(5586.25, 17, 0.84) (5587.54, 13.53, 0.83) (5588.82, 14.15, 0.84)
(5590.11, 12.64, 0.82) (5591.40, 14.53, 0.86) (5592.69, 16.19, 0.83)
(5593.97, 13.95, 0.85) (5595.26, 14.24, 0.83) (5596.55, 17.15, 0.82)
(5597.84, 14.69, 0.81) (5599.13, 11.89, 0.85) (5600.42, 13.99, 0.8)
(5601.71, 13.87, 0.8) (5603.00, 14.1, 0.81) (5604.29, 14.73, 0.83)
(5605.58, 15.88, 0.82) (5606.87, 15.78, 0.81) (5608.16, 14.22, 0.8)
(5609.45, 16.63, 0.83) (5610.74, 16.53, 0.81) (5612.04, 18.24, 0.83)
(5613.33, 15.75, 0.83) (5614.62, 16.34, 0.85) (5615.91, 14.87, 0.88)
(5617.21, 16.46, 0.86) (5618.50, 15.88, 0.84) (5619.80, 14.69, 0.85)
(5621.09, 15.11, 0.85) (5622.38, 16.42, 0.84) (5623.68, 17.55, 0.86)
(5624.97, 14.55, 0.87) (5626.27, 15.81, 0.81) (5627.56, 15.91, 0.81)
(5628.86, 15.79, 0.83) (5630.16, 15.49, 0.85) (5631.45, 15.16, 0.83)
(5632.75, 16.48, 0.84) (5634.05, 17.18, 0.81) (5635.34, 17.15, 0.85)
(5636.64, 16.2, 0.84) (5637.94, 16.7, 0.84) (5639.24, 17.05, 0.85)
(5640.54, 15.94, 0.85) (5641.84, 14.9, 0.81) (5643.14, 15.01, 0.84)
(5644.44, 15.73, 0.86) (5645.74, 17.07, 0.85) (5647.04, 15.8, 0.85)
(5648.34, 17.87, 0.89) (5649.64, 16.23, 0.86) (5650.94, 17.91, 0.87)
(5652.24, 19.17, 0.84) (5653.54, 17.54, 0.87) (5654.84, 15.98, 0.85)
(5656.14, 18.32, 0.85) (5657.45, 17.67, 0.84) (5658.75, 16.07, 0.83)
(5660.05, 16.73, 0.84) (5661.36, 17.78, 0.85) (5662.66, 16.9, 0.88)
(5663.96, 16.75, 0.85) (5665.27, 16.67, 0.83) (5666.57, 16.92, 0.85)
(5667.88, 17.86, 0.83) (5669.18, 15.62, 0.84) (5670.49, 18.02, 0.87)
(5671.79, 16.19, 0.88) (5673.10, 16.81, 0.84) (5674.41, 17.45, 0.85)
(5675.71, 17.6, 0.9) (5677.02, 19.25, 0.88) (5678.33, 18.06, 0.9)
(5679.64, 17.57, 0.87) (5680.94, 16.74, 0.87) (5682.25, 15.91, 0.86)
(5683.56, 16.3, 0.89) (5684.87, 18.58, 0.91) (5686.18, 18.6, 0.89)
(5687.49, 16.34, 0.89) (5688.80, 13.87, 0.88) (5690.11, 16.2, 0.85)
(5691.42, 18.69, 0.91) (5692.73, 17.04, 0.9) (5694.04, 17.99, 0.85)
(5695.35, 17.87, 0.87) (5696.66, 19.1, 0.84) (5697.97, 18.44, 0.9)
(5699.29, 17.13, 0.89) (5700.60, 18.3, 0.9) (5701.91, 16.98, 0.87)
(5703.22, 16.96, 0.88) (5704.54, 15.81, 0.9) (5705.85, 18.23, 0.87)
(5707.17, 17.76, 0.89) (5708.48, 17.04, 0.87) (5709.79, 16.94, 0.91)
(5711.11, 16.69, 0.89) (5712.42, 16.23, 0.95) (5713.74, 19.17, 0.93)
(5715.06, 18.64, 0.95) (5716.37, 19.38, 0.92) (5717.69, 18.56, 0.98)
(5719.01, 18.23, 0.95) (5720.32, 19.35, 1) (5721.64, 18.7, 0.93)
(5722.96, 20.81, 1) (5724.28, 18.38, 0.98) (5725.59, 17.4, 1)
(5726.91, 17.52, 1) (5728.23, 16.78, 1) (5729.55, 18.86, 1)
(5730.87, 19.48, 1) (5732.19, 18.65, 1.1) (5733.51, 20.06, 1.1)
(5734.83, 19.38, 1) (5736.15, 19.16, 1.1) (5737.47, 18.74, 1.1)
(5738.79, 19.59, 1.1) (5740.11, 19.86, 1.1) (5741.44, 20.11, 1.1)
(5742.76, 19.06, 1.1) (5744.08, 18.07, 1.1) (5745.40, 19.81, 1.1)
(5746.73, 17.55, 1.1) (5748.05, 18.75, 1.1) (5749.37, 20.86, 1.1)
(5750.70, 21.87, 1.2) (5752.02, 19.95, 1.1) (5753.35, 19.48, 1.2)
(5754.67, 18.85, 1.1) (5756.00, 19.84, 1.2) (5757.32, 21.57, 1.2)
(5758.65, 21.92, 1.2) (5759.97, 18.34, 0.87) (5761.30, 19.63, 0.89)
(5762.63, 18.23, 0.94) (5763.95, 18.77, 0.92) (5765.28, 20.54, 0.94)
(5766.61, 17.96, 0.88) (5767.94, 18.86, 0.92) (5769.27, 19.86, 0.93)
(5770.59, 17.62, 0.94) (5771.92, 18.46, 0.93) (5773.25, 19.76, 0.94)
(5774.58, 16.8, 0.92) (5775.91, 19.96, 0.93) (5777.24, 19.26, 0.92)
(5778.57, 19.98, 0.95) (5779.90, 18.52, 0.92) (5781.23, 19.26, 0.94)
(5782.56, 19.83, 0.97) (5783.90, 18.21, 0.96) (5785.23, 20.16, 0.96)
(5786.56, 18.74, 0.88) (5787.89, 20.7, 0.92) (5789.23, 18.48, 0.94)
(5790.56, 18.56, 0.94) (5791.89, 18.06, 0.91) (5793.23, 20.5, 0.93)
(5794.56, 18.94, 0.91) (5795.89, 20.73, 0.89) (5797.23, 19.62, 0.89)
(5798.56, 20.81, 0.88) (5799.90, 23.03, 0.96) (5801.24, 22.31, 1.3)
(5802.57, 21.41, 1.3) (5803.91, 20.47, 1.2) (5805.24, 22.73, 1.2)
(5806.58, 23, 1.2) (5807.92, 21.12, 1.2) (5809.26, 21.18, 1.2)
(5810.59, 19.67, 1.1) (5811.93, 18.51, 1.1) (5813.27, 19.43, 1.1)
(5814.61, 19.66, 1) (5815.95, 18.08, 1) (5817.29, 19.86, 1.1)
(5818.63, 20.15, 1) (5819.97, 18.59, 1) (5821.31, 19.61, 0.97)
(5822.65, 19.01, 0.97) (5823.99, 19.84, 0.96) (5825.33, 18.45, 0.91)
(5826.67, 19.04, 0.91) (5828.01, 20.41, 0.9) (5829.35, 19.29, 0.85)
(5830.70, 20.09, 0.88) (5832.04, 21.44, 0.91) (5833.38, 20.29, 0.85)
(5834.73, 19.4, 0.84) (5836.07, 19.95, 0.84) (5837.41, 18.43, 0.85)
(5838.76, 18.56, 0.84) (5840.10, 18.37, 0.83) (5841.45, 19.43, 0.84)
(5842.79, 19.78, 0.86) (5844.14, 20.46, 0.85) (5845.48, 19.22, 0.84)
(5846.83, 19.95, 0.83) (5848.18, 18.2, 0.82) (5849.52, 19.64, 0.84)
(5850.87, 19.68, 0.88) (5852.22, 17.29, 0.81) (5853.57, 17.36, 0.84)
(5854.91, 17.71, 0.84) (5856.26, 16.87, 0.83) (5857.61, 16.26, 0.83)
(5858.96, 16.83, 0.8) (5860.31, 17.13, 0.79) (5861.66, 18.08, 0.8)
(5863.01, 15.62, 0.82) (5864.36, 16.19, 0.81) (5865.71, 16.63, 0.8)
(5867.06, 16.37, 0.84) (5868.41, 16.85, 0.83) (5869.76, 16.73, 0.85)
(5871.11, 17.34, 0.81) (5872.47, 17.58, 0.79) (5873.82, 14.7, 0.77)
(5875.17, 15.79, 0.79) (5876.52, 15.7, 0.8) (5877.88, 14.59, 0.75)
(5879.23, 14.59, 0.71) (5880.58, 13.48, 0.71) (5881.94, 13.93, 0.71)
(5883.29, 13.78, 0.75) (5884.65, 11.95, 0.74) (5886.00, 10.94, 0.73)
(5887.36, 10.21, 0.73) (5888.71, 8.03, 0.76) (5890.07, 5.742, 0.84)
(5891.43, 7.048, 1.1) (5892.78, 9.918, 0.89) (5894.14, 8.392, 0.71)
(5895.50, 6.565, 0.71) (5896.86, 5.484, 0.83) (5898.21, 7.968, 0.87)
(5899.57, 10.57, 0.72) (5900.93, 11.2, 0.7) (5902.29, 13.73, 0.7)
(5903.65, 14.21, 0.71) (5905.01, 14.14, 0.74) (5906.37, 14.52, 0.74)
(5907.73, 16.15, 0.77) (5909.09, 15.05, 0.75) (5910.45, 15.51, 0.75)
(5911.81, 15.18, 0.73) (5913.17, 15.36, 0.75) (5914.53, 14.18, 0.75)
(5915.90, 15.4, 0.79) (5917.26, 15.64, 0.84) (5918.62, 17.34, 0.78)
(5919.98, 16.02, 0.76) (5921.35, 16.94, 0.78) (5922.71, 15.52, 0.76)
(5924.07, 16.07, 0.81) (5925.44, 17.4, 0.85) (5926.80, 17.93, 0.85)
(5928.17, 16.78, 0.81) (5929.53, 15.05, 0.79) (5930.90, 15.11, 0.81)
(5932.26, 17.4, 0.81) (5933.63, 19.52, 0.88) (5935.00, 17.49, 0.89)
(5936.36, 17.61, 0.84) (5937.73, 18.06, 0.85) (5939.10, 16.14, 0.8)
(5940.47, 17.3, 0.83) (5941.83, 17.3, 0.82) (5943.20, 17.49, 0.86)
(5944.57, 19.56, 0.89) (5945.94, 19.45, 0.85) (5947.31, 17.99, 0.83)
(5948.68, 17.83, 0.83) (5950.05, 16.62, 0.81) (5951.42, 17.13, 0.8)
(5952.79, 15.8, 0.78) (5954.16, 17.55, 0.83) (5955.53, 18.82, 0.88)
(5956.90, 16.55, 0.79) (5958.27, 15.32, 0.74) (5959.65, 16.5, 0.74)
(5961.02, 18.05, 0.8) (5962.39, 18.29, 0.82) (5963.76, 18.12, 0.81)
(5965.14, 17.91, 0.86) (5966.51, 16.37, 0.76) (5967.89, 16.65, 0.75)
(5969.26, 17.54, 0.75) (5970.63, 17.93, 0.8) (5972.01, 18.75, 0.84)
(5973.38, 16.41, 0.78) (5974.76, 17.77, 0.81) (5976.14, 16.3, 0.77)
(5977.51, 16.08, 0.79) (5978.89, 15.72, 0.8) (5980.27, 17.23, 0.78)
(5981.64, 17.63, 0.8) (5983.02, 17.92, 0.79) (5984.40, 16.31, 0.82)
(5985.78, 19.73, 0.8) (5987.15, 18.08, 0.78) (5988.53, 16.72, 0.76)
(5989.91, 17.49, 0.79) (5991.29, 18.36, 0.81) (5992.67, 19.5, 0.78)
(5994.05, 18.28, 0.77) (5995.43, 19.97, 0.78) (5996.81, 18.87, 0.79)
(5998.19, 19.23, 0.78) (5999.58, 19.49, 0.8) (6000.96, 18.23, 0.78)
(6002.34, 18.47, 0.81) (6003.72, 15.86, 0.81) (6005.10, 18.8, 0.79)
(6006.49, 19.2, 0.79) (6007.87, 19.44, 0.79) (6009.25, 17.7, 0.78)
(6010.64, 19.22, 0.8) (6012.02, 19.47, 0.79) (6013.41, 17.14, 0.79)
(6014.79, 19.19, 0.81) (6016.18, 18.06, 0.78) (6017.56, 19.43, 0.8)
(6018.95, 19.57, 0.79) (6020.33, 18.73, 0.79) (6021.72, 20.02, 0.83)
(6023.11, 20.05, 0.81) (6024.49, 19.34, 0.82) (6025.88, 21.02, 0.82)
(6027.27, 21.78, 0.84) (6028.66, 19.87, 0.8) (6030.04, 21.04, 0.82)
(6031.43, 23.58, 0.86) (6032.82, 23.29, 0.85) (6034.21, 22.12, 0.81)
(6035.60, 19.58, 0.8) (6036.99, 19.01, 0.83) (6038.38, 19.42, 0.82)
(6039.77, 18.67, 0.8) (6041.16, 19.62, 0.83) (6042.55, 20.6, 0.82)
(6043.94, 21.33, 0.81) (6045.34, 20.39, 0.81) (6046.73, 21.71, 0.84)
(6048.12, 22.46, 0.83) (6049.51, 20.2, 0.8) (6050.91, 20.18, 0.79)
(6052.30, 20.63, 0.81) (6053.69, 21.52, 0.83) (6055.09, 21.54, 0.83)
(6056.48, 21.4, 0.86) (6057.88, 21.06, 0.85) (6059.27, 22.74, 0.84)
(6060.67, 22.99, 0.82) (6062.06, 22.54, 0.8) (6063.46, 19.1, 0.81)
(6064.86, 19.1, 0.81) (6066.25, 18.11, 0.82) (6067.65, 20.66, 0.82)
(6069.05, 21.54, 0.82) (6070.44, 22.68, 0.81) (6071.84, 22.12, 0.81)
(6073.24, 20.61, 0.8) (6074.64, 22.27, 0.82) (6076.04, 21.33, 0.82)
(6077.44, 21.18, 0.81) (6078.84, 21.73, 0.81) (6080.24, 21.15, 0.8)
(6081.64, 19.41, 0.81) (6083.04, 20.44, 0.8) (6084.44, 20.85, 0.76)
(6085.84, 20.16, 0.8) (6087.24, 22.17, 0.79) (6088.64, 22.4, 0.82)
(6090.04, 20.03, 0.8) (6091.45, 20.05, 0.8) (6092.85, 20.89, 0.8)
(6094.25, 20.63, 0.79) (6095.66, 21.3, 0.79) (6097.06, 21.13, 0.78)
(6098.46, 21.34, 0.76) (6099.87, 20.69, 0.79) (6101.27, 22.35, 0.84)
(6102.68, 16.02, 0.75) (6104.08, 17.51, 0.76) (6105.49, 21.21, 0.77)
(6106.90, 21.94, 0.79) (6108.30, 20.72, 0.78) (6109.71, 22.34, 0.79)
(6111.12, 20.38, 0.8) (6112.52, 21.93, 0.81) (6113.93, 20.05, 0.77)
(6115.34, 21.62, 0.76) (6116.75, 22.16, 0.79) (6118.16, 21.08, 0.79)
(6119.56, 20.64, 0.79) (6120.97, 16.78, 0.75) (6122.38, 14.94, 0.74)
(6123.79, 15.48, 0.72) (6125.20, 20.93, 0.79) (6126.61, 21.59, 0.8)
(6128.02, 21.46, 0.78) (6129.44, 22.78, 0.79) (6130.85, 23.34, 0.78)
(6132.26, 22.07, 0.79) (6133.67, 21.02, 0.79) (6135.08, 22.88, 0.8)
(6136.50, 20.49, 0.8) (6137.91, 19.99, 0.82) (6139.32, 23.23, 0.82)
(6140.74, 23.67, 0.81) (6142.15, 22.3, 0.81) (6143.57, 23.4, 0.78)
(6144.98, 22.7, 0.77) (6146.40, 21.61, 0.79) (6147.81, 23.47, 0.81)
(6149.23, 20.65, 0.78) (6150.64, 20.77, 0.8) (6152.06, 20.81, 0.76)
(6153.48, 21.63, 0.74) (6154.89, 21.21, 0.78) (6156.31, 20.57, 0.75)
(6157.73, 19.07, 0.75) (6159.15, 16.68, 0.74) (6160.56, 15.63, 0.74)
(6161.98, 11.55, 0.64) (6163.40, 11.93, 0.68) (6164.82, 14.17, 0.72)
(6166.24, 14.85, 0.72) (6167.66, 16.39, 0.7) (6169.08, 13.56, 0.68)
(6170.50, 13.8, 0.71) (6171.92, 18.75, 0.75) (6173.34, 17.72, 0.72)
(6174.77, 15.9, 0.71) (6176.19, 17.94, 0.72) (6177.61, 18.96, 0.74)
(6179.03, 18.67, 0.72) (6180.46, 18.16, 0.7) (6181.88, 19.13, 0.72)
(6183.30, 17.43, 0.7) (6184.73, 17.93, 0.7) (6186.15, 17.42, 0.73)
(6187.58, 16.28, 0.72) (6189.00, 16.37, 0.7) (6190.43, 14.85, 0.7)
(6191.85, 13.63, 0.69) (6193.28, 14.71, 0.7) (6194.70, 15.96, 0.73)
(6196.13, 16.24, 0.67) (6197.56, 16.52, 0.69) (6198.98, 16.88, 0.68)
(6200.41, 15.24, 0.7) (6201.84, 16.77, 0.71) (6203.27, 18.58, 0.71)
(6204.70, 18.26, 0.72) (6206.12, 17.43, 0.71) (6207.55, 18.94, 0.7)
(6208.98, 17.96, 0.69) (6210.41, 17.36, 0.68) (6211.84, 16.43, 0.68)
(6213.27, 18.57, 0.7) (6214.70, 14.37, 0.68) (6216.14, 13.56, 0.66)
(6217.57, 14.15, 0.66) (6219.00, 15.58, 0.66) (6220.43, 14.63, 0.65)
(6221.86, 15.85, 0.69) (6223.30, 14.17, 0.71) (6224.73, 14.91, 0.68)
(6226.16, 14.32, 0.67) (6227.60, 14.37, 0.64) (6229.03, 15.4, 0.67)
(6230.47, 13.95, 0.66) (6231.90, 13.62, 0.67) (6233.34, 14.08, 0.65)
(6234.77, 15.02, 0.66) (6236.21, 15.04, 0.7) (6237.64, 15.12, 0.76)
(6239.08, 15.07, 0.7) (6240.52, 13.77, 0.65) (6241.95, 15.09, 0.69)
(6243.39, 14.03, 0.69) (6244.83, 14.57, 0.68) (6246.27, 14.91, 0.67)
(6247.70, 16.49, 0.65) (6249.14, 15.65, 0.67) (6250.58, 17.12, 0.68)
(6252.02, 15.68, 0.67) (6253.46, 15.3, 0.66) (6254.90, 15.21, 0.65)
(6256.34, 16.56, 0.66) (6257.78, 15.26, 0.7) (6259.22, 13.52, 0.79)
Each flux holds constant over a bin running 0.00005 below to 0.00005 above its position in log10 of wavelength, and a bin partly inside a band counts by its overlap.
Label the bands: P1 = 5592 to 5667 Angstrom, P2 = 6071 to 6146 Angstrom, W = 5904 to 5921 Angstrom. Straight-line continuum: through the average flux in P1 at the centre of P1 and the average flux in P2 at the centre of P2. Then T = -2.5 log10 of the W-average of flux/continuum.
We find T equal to 0.23 mag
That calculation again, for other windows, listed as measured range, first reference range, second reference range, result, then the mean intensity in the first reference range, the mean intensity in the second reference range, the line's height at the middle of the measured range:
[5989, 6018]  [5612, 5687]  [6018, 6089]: 0.10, 16.7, 20.9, 20.4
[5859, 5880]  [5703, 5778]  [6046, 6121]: 0.20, 18.9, 20.9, 19.6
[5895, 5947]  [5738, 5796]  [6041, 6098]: 0.30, 19.3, 21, 20.2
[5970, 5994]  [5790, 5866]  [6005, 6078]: 0.15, 19.3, 20.5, 20.2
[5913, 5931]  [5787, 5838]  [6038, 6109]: 0.25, 20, 20.8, 20.4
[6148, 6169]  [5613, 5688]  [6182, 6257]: -0.11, 16.7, 15.7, 15.8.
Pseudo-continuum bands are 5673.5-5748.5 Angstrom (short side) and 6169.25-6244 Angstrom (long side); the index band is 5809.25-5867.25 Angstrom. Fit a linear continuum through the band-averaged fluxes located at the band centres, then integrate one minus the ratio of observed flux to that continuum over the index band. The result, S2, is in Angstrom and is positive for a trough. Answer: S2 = -4.03 Angstrom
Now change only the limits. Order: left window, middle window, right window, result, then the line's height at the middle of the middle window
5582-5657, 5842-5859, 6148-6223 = -2.3 Angstrom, 16.3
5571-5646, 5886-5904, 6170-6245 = 7.7 Angstrom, 15.9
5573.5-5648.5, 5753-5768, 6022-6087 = -1.7 Angstrom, 17.5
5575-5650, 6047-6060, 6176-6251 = -4.4 Angstrom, 15.9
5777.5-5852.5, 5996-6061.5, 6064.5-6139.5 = 1.4 Angstrom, 20.5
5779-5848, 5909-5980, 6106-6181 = 10.0 Angstrom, 19.7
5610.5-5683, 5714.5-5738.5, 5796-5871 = -1.5 Angstrom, 17.7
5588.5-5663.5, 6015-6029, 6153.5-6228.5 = -3.0 Angstrom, 16.3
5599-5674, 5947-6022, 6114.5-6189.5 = 1.2 Angstrom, 18.2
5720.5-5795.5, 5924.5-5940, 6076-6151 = 2.3 Angstrom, 20.1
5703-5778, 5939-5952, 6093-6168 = 1.2 Angstrom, 19.5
